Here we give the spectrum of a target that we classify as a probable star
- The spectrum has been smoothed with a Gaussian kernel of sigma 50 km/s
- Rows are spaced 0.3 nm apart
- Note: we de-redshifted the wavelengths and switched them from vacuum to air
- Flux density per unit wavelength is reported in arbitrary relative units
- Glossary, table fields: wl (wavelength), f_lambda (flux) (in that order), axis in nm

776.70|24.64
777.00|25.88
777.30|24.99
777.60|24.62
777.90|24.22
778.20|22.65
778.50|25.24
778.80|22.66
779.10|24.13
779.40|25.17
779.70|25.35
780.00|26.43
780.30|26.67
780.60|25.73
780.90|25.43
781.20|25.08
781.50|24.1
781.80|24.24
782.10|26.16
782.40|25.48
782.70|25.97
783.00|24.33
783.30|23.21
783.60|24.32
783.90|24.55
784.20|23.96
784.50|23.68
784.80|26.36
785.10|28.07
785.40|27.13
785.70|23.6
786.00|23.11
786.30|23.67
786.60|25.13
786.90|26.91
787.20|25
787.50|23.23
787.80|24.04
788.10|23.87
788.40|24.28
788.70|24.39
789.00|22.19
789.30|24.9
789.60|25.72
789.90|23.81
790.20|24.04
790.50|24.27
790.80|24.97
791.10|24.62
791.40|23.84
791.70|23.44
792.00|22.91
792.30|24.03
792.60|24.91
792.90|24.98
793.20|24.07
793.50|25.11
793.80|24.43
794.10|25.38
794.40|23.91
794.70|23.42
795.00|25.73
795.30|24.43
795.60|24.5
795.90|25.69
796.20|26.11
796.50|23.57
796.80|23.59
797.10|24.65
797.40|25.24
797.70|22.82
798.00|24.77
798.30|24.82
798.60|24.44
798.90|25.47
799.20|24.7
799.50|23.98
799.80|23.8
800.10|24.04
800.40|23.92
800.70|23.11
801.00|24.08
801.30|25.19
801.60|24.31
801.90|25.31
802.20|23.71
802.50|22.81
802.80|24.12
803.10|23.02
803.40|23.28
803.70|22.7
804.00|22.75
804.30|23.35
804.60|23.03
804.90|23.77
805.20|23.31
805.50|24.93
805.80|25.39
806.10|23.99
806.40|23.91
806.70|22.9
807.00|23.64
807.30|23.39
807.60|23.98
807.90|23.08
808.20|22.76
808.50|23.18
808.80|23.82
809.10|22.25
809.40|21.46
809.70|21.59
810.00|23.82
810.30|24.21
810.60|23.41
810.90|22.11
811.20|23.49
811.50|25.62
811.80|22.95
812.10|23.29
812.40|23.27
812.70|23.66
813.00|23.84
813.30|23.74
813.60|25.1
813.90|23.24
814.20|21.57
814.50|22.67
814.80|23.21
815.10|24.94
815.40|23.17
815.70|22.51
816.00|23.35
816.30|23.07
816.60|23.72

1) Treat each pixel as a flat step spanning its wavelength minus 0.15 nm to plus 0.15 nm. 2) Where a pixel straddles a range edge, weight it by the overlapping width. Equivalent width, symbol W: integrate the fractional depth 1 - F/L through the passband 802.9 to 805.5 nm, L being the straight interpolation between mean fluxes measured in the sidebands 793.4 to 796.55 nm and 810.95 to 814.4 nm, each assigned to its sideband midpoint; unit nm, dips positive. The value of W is 0.09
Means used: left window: 24.8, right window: 23.6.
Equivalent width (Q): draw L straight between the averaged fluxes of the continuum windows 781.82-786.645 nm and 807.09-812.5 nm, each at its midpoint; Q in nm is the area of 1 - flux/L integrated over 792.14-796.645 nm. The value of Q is -0.08 nm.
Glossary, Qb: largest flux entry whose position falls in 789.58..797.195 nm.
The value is 26.11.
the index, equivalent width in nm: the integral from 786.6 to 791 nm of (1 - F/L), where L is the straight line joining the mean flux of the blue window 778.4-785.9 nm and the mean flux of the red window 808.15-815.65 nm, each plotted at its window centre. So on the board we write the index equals 0.043 nm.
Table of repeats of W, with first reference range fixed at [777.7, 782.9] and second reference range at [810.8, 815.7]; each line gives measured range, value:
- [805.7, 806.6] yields -0.02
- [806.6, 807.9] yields 0.02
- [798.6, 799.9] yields -0.02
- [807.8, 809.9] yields 0.09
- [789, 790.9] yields 0.01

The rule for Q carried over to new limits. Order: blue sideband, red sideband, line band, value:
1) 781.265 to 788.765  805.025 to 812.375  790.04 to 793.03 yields 0.02 nm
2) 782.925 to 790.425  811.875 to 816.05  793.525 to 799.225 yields -0.12 nm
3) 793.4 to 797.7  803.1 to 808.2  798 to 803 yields -0.03 nm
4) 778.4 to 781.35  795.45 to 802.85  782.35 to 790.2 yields 0.09 nm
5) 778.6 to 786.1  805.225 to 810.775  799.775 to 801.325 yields 0.00 nm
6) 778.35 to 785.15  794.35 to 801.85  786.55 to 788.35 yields 0.01 nm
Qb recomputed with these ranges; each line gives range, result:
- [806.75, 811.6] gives 25.62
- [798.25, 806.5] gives 25.47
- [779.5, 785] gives 26.67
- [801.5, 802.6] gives 25.31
